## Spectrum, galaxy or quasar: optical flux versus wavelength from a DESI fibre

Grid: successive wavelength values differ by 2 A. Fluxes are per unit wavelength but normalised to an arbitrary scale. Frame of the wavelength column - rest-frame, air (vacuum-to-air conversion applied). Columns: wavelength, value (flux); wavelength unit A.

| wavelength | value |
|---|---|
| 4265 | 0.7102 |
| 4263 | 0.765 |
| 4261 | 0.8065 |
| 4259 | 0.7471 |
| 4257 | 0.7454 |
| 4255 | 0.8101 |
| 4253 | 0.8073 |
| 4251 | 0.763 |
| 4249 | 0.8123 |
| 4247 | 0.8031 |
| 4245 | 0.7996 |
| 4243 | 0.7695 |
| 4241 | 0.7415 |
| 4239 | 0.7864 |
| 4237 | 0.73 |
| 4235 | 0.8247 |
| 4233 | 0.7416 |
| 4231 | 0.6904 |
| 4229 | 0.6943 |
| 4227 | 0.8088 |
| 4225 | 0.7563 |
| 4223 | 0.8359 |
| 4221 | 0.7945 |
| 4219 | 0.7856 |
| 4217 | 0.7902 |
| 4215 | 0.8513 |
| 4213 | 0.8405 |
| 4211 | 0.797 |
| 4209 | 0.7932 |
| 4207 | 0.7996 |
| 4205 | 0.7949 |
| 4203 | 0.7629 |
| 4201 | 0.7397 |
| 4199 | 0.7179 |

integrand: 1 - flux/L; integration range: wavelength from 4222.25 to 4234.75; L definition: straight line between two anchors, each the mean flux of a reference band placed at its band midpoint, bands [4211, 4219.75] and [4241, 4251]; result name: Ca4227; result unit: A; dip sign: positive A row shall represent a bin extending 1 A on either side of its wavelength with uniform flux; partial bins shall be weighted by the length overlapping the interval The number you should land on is 0.7 A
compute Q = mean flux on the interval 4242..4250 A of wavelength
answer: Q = 0.796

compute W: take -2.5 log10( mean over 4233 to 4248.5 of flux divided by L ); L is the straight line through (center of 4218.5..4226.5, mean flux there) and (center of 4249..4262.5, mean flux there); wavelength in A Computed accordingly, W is 0.01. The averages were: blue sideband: 0.795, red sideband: 0.782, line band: 0.778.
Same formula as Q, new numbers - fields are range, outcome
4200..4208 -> 0.774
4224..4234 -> 0.738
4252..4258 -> 0.788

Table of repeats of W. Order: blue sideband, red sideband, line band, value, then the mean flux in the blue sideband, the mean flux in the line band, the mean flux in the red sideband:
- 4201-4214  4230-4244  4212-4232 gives -0.01 mag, 0.794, 0.785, 0.755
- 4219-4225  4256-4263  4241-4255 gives -0.02 mag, 0.8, 0.79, 0.766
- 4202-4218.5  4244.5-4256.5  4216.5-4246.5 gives 0.04 mag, 0.803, 0.77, 0.797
